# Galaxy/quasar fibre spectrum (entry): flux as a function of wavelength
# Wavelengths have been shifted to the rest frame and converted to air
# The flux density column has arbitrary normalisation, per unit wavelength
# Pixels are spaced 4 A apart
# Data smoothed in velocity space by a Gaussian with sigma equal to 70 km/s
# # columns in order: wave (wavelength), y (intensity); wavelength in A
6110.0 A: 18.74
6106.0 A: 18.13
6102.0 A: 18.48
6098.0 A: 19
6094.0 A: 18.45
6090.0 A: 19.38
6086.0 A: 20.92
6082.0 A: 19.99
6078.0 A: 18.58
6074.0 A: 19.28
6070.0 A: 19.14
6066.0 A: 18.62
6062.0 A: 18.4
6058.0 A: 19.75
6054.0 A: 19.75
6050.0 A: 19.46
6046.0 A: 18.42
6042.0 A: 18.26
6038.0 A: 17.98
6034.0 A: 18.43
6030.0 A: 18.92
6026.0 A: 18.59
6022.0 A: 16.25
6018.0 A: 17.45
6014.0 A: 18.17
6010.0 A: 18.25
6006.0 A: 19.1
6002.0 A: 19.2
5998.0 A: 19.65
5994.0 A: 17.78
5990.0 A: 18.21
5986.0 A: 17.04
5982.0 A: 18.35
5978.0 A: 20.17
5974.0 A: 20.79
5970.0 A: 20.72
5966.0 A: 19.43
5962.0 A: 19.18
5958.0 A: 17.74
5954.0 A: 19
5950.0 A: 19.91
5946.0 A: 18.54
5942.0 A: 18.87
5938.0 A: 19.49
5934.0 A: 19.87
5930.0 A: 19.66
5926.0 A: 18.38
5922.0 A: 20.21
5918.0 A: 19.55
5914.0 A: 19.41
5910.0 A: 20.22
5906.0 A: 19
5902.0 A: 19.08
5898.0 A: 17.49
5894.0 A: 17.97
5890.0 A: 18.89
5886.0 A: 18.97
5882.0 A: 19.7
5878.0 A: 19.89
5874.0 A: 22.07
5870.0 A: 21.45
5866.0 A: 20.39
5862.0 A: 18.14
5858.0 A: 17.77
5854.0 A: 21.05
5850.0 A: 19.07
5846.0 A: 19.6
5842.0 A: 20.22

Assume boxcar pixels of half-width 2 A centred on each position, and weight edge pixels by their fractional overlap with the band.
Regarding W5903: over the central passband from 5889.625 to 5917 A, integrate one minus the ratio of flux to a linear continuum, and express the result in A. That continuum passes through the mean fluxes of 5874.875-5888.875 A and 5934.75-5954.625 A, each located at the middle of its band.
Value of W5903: 0.9 A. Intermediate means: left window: 19.7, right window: 19.2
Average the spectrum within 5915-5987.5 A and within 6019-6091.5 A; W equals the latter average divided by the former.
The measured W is 1.0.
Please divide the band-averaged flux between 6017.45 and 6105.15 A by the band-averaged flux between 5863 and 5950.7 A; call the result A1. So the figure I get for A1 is 0.97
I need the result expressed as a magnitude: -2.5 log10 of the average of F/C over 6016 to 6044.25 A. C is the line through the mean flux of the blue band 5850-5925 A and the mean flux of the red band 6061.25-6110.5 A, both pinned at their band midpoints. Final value 0.069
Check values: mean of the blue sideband 19.5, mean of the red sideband 19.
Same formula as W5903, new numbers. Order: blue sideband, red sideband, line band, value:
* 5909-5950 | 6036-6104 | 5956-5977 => -0.3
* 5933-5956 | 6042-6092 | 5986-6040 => 2.8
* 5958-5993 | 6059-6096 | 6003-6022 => 1.1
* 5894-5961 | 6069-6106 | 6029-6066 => 0.7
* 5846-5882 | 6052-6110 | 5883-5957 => 2.3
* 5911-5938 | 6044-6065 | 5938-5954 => 0.3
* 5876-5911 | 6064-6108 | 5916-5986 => -1.2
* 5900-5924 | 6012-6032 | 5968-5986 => -1.1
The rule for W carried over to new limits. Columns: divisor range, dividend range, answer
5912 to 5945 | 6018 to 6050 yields 0.94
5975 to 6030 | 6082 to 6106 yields 1.04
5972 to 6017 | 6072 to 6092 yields 1.05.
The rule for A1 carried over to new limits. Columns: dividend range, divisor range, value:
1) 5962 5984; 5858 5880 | 0.98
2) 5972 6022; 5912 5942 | 0.95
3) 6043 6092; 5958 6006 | 1.01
